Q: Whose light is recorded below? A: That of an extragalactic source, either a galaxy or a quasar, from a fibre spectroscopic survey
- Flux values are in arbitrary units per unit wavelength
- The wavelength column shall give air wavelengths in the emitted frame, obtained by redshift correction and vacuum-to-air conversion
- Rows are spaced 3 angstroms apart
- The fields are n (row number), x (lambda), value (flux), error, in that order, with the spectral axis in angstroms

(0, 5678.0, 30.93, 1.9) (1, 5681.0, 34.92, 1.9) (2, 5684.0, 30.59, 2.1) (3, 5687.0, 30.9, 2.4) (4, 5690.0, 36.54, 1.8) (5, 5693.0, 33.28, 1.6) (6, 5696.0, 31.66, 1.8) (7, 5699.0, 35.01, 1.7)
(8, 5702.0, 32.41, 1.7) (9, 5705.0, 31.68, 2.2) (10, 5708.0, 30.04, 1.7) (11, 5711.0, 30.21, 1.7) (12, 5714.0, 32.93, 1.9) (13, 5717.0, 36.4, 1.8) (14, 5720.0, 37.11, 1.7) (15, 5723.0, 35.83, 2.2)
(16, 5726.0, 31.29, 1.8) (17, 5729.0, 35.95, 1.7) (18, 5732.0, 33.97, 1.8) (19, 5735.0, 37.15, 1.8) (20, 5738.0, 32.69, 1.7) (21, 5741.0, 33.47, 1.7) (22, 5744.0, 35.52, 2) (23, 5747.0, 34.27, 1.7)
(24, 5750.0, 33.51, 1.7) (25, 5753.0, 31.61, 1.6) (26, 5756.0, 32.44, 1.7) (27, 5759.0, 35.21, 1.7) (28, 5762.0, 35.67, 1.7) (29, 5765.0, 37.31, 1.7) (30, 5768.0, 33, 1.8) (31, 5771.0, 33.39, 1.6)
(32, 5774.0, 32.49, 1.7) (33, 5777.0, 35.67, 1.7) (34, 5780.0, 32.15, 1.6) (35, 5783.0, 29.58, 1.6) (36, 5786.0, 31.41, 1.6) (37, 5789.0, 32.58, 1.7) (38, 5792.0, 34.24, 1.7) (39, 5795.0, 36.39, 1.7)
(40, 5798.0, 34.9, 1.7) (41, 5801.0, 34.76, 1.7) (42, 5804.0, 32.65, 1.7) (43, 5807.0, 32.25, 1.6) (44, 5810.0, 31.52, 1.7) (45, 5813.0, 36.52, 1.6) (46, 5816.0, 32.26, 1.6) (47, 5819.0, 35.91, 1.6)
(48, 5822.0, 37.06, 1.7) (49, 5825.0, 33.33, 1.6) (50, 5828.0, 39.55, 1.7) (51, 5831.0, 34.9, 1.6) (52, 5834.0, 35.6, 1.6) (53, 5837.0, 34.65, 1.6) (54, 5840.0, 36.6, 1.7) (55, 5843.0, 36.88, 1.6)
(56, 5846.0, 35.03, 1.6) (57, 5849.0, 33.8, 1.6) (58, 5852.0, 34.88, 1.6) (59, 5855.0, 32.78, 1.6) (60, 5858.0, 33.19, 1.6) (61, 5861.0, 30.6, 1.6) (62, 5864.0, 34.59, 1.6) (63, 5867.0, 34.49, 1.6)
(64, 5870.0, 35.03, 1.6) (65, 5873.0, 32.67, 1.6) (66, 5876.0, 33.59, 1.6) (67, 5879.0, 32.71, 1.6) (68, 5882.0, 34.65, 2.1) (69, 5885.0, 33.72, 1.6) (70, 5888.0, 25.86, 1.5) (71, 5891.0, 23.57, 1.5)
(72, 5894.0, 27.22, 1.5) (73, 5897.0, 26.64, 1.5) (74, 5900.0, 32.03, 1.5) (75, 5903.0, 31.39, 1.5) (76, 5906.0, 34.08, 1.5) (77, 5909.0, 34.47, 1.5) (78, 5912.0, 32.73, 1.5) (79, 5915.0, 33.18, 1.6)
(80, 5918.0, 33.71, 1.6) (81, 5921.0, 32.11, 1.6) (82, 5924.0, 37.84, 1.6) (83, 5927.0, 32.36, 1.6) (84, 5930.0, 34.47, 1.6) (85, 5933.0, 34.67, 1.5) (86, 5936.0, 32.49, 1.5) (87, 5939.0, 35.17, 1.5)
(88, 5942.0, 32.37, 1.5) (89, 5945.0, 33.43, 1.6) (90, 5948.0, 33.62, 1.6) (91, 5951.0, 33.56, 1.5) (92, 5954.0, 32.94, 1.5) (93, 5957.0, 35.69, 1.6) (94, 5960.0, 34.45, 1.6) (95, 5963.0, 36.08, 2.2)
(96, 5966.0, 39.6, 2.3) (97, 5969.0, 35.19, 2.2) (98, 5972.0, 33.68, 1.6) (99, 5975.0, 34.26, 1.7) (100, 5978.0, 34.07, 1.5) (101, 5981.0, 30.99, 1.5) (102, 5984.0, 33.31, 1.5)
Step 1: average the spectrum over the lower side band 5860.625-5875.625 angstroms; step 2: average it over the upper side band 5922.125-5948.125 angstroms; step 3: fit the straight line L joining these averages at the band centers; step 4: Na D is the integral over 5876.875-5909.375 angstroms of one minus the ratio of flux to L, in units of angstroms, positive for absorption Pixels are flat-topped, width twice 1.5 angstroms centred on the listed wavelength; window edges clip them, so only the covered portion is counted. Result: 3.2 angstroms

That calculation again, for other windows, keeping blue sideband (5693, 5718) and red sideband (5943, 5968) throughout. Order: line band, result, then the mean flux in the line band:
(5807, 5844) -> -1.8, 35.3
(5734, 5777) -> -1.5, 34.1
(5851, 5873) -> 0.3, 33.6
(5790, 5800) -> -0.5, 35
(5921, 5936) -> 0.1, 34.3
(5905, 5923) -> 0.5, 33.5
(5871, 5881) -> 0.3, 33.2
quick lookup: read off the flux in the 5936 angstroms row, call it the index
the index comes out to 32.49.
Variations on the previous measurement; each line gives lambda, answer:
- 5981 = 30.99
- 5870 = 35.03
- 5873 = 32.67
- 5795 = 36.39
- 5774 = 32.49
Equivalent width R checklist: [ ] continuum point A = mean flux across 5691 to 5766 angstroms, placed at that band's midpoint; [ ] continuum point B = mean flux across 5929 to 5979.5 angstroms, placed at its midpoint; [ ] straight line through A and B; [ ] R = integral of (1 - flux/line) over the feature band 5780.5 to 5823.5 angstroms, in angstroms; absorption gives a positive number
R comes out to 0.47 angstroms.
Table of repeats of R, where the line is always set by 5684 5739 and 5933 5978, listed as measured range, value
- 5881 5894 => 2.0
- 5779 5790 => 0.8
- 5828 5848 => -1.1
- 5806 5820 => 0.1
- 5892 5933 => 2.2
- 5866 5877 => 0.1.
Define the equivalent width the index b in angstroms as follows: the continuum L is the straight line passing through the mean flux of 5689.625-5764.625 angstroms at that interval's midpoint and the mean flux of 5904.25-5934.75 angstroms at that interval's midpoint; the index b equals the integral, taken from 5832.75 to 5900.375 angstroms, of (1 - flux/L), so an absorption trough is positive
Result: 2.5 angstroms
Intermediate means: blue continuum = 33.8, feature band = 32.6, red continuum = 33.9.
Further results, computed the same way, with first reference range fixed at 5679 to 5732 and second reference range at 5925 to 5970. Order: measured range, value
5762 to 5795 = 0.2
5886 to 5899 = 3.0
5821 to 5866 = -1.2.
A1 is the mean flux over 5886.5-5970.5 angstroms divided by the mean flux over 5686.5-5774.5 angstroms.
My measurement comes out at 0.97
